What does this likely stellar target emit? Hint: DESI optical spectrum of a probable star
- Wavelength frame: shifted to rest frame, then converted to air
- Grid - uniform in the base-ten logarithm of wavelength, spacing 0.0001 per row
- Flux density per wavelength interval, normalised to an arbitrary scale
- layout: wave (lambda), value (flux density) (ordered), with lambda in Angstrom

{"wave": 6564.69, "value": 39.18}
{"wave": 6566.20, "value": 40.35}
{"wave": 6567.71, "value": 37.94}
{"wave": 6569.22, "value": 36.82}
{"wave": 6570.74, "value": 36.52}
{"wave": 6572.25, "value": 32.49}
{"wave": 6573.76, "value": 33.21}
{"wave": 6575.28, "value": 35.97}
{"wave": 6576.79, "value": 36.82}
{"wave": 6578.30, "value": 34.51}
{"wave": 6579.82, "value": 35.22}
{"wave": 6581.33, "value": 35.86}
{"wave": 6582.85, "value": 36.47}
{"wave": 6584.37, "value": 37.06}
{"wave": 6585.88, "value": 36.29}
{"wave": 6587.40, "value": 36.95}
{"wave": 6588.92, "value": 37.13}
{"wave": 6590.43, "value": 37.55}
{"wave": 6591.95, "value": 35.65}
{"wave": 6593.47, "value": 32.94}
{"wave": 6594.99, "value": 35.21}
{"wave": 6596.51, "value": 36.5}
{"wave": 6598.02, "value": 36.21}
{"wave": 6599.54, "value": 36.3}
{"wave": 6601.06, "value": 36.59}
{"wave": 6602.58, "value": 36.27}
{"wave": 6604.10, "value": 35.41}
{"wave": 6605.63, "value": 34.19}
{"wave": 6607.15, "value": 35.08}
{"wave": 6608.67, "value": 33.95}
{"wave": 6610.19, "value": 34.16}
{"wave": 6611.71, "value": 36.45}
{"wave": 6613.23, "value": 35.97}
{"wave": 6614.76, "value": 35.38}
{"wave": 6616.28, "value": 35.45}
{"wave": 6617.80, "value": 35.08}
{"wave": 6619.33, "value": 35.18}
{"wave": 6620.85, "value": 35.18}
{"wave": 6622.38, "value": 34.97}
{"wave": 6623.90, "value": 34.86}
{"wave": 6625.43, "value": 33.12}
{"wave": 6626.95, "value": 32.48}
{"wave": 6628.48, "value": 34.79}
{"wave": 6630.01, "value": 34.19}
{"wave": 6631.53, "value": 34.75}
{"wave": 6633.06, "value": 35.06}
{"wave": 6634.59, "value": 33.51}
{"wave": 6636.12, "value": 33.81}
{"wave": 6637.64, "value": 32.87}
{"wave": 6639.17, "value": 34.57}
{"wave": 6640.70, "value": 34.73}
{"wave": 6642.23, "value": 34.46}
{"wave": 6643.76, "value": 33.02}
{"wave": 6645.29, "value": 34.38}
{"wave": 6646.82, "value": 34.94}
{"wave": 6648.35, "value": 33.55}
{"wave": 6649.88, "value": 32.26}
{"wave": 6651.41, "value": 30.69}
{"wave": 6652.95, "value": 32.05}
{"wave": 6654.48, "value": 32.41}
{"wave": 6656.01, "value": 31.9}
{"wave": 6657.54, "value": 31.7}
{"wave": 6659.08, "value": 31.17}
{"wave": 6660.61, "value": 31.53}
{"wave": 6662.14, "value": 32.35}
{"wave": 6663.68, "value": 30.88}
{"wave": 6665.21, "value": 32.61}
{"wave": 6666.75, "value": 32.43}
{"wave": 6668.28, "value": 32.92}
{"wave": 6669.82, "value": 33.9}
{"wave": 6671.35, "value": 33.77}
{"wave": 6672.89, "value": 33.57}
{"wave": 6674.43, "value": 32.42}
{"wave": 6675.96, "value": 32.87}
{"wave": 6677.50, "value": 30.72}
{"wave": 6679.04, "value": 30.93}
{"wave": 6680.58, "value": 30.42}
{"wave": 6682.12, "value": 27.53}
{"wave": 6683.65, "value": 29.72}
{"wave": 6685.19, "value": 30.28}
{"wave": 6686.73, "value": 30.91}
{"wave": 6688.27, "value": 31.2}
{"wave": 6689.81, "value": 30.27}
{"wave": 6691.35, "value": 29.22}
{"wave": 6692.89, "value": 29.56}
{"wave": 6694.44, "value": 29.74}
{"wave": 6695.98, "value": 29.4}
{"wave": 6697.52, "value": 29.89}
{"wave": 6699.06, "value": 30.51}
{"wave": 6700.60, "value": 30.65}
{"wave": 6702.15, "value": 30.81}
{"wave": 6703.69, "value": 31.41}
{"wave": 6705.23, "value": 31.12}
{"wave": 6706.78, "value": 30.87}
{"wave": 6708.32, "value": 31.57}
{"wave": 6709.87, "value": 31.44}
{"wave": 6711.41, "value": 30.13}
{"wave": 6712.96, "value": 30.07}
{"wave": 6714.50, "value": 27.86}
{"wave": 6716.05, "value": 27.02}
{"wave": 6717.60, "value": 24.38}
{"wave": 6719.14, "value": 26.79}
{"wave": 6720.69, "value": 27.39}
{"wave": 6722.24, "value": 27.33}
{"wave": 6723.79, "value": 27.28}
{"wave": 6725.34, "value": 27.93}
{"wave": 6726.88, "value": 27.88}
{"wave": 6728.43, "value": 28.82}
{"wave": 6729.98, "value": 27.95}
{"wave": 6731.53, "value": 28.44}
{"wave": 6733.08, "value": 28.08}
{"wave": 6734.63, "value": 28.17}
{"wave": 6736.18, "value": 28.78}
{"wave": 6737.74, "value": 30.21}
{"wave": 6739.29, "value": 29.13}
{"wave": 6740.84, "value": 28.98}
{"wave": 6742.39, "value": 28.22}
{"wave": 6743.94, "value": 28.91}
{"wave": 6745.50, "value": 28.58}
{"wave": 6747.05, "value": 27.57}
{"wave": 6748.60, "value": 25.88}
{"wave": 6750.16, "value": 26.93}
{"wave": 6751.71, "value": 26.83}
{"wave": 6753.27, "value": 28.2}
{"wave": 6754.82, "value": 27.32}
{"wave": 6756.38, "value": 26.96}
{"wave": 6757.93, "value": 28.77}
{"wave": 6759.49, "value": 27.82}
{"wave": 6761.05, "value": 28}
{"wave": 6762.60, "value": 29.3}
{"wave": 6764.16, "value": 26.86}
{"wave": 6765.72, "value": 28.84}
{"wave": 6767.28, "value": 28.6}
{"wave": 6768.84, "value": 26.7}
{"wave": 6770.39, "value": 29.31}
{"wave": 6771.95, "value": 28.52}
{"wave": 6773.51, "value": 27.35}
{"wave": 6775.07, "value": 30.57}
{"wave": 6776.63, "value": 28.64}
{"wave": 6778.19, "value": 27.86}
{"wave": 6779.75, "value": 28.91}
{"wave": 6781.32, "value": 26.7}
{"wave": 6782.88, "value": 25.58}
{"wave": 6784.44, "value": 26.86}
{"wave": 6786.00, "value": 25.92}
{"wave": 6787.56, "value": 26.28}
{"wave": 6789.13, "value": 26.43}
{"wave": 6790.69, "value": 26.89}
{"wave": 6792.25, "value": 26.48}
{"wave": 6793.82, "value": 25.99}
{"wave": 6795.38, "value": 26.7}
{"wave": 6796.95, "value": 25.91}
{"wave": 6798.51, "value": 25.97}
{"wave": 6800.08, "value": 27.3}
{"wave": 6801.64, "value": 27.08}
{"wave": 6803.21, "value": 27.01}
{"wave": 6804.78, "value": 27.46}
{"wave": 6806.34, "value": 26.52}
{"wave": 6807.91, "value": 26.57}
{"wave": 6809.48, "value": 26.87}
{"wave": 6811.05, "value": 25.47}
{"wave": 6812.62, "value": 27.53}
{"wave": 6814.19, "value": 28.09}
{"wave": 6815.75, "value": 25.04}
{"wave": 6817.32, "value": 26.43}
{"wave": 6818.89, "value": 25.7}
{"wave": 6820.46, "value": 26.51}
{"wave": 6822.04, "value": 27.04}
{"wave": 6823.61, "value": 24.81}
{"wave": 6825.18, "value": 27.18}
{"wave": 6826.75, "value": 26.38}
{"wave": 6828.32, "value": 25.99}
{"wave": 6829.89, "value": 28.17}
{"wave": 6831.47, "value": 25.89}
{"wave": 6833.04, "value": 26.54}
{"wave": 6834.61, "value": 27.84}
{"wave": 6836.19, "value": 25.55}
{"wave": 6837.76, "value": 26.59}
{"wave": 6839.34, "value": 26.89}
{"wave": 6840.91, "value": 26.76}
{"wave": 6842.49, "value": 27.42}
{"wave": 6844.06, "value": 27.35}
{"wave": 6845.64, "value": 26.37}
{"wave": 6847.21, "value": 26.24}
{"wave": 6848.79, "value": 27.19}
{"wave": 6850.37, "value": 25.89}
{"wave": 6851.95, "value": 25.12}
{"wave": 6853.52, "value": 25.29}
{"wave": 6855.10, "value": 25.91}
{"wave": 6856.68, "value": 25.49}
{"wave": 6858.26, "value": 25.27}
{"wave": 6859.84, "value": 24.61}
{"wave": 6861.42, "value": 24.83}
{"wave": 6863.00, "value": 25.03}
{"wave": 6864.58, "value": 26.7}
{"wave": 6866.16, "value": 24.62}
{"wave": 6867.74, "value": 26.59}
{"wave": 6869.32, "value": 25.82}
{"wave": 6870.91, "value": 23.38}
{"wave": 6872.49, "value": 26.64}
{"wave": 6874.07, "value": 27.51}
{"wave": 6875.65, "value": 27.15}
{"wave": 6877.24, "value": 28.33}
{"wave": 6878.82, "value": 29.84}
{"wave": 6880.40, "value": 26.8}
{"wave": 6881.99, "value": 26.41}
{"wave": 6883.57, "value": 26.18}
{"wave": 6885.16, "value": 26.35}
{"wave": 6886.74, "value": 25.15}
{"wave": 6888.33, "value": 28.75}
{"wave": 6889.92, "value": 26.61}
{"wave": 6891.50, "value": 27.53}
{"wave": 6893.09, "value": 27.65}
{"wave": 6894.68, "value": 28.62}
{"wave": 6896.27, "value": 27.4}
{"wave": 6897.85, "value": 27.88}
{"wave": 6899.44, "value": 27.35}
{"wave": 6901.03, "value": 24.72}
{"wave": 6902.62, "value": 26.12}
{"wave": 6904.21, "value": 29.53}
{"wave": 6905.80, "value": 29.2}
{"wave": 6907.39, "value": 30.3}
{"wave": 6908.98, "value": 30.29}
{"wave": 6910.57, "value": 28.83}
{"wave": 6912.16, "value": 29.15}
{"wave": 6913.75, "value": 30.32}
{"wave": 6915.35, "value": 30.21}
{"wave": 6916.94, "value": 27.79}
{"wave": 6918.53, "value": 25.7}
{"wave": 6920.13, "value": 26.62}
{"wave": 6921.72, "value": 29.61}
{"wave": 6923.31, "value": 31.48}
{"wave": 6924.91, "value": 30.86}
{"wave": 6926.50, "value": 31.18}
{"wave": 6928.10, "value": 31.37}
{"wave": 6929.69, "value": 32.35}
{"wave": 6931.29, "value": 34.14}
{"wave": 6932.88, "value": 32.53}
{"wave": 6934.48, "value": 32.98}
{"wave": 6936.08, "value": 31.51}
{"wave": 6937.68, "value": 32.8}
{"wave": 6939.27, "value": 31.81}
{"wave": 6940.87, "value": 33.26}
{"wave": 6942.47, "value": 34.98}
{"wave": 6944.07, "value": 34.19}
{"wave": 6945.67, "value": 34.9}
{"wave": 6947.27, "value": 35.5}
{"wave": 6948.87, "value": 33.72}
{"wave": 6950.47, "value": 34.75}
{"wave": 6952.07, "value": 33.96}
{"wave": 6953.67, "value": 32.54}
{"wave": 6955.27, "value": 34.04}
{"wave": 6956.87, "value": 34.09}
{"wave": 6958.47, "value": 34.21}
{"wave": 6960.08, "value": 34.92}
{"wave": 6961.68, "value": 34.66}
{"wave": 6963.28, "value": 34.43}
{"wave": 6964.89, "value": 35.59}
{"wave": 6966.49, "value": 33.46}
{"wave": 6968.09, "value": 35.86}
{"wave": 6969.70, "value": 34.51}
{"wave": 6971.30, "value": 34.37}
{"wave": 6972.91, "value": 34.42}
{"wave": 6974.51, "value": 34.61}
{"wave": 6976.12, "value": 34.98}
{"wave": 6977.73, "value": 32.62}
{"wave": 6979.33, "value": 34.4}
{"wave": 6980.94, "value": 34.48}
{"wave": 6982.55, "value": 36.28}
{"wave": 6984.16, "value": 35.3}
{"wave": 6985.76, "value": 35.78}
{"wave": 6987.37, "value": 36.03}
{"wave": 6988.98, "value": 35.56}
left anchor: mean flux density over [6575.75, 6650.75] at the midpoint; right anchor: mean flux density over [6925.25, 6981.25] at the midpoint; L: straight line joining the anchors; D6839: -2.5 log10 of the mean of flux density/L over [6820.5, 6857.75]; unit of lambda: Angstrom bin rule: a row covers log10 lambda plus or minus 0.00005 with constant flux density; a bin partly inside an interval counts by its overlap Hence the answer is 0.28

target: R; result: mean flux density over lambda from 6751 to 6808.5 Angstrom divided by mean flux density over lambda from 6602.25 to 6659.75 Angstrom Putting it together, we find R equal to 0.8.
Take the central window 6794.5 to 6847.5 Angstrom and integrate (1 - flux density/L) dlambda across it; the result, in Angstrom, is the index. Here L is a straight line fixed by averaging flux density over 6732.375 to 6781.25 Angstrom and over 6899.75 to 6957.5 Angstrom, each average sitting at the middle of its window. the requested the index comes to 4.91 Angstrom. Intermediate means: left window 28.2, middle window 26.6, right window 31.3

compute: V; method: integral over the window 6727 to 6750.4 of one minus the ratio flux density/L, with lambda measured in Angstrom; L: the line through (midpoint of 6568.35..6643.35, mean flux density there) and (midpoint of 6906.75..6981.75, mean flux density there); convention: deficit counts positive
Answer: 4.0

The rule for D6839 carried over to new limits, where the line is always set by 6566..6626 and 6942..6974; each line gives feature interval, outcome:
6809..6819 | 0.300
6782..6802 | 0.306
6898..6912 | 0.219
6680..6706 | 0.172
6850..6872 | 0.344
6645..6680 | 0.097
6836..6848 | 0.288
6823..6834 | 0.299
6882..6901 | 0.268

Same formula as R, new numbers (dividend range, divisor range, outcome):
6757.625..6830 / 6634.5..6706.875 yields 0.85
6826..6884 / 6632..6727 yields 0.85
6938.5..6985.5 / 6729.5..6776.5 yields 1.22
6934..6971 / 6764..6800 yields 1.25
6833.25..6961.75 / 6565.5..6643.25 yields 0.82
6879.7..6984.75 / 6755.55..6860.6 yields 1.17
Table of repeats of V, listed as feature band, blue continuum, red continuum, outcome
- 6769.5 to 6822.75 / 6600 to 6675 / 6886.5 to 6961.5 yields 8.6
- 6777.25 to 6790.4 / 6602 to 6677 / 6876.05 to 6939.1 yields 1.8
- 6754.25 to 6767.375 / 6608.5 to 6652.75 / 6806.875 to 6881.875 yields 0.6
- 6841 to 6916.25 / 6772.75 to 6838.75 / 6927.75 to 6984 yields 8.1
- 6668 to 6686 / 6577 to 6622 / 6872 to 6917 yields 1.1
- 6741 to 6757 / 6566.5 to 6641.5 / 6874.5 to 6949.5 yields 2.5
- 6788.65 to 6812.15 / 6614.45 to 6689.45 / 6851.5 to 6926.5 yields 2.2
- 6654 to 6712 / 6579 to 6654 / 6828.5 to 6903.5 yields 2.6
